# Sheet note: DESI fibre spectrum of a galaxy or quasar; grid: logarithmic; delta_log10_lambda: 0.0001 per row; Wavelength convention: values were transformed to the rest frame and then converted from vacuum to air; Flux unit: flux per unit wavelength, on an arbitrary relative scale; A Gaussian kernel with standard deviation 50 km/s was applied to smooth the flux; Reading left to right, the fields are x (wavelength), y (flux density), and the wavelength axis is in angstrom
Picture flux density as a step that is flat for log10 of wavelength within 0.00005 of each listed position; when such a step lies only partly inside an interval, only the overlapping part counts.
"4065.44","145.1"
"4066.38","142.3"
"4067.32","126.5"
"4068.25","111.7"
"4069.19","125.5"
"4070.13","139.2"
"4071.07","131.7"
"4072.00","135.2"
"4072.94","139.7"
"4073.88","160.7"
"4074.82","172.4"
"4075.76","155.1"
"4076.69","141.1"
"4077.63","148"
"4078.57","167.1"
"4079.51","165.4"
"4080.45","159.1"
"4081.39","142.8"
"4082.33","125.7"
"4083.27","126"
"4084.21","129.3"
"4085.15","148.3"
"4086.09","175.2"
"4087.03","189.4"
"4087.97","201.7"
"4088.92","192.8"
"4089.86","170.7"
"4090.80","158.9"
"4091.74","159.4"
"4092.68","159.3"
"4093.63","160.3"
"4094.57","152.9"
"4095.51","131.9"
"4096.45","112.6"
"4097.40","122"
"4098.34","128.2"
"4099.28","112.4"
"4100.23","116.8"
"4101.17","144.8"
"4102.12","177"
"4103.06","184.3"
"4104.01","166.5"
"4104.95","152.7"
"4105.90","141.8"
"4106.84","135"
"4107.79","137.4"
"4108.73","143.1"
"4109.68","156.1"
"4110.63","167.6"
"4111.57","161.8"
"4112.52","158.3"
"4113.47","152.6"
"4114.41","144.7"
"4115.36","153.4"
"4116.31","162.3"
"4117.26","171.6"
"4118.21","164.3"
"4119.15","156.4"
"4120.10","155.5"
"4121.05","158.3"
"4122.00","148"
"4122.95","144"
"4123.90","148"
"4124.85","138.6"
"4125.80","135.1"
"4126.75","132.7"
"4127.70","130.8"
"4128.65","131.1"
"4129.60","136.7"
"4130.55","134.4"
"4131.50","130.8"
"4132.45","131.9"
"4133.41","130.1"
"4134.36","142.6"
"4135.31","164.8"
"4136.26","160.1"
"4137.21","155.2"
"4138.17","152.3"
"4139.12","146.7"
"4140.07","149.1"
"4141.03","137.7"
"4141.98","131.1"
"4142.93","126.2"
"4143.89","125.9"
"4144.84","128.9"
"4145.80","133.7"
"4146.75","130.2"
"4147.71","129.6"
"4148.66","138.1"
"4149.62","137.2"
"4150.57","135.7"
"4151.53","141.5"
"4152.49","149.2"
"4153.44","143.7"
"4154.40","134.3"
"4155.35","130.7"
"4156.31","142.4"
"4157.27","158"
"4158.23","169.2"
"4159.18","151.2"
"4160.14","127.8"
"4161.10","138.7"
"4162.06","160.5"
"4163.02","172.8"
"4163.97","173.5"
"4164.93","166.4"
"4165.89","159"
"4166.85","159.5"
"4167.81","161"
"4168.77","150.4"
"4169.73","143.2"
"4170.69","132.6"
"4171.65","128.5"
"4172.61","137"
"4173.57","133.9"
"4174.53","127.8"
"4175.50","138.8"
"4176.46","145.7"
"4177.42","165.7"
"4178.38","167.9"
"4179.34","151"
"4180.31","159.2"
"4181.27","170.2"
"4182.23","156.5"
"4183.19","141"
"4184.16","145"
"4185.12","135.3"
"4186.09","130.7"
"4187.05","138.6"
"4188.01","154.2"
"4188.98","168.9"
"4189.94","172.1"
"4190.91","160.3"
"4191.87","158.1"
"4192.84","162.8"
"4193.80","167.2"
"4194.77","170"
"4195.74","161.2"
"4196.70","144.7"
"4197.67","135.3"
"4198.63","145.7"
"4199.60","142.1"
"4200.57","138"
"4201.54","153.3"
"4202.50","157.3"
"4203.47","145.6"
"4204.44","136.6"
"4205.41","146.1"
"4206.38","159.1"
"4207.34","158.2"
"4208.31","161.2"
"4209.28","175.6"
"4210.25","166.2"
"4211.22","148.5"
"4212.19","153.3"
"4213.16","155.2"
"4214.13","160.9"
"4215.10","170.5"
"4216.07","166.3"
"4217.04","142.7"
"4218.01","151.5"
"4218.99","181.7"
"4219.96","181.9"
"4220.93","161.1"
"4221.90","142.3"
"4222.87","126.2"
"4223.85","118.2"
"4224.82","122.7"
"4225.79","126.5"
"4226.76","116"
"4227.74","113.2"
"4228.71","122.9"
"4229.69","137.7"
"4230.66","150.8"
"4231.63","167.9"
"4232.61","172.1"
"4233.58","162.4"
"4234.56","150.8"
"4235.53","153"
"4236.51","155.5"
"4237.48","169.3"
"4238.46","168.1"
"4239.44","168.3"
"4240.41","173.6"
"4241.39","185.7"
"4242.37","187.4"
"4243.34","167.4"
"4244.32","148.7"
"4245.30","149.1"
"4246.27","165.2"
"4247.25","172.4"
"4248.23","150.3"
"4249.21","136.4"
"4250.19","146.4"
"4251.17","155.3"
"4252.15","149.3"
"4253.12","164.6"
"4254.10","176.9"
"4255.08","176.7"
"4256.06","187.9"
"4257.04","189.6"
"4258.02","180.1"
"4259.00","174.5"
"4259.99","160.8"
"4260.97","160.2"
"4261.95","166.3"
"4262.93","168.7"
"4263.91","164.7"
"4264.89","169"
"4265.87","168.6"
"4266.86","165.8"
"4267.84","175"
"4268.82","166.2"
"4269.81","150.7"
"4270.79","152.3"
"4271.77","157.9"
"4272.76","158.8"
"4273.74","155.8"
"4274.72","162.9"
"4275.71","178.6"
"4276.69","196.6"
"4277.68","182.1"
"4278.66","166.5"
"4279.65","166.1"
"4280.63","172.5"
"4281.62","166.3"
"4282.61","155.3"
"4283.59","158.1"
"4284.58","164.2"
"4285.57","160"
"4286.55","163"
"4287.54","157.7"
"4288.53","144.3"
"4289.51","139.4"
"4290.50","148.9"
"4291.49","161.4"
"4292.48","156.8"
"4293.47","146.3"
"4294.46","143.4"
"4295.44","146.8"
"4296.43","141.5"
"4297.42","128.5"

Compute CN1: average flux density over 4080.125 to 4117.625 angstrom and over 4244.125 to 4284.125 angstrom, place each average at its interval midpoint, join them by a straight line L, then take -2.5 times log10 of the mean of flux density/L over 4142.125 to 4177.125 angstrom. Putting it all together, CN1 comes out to 0.10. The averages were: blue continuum 152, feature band 143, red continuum 165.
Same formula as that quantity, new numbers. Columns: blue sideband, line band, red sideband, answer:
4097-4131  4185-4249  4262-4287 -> 0.04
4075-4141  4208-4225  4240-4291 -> 0.03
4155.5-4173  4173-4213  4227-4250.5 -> 0.01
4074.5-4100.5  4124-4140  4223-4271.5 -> 0.09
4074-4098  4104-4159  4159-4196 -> 0.06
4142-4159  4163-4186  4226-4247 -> -0.05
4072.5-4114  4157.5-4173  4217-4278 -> 0.03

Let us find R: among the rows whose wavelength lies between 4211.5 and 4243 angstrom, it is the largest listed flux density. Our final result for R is 187.4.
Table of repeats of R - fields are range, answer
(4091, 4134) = 184.3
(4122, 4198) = 173.5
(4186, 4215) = 175.6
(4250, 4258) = 189.6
